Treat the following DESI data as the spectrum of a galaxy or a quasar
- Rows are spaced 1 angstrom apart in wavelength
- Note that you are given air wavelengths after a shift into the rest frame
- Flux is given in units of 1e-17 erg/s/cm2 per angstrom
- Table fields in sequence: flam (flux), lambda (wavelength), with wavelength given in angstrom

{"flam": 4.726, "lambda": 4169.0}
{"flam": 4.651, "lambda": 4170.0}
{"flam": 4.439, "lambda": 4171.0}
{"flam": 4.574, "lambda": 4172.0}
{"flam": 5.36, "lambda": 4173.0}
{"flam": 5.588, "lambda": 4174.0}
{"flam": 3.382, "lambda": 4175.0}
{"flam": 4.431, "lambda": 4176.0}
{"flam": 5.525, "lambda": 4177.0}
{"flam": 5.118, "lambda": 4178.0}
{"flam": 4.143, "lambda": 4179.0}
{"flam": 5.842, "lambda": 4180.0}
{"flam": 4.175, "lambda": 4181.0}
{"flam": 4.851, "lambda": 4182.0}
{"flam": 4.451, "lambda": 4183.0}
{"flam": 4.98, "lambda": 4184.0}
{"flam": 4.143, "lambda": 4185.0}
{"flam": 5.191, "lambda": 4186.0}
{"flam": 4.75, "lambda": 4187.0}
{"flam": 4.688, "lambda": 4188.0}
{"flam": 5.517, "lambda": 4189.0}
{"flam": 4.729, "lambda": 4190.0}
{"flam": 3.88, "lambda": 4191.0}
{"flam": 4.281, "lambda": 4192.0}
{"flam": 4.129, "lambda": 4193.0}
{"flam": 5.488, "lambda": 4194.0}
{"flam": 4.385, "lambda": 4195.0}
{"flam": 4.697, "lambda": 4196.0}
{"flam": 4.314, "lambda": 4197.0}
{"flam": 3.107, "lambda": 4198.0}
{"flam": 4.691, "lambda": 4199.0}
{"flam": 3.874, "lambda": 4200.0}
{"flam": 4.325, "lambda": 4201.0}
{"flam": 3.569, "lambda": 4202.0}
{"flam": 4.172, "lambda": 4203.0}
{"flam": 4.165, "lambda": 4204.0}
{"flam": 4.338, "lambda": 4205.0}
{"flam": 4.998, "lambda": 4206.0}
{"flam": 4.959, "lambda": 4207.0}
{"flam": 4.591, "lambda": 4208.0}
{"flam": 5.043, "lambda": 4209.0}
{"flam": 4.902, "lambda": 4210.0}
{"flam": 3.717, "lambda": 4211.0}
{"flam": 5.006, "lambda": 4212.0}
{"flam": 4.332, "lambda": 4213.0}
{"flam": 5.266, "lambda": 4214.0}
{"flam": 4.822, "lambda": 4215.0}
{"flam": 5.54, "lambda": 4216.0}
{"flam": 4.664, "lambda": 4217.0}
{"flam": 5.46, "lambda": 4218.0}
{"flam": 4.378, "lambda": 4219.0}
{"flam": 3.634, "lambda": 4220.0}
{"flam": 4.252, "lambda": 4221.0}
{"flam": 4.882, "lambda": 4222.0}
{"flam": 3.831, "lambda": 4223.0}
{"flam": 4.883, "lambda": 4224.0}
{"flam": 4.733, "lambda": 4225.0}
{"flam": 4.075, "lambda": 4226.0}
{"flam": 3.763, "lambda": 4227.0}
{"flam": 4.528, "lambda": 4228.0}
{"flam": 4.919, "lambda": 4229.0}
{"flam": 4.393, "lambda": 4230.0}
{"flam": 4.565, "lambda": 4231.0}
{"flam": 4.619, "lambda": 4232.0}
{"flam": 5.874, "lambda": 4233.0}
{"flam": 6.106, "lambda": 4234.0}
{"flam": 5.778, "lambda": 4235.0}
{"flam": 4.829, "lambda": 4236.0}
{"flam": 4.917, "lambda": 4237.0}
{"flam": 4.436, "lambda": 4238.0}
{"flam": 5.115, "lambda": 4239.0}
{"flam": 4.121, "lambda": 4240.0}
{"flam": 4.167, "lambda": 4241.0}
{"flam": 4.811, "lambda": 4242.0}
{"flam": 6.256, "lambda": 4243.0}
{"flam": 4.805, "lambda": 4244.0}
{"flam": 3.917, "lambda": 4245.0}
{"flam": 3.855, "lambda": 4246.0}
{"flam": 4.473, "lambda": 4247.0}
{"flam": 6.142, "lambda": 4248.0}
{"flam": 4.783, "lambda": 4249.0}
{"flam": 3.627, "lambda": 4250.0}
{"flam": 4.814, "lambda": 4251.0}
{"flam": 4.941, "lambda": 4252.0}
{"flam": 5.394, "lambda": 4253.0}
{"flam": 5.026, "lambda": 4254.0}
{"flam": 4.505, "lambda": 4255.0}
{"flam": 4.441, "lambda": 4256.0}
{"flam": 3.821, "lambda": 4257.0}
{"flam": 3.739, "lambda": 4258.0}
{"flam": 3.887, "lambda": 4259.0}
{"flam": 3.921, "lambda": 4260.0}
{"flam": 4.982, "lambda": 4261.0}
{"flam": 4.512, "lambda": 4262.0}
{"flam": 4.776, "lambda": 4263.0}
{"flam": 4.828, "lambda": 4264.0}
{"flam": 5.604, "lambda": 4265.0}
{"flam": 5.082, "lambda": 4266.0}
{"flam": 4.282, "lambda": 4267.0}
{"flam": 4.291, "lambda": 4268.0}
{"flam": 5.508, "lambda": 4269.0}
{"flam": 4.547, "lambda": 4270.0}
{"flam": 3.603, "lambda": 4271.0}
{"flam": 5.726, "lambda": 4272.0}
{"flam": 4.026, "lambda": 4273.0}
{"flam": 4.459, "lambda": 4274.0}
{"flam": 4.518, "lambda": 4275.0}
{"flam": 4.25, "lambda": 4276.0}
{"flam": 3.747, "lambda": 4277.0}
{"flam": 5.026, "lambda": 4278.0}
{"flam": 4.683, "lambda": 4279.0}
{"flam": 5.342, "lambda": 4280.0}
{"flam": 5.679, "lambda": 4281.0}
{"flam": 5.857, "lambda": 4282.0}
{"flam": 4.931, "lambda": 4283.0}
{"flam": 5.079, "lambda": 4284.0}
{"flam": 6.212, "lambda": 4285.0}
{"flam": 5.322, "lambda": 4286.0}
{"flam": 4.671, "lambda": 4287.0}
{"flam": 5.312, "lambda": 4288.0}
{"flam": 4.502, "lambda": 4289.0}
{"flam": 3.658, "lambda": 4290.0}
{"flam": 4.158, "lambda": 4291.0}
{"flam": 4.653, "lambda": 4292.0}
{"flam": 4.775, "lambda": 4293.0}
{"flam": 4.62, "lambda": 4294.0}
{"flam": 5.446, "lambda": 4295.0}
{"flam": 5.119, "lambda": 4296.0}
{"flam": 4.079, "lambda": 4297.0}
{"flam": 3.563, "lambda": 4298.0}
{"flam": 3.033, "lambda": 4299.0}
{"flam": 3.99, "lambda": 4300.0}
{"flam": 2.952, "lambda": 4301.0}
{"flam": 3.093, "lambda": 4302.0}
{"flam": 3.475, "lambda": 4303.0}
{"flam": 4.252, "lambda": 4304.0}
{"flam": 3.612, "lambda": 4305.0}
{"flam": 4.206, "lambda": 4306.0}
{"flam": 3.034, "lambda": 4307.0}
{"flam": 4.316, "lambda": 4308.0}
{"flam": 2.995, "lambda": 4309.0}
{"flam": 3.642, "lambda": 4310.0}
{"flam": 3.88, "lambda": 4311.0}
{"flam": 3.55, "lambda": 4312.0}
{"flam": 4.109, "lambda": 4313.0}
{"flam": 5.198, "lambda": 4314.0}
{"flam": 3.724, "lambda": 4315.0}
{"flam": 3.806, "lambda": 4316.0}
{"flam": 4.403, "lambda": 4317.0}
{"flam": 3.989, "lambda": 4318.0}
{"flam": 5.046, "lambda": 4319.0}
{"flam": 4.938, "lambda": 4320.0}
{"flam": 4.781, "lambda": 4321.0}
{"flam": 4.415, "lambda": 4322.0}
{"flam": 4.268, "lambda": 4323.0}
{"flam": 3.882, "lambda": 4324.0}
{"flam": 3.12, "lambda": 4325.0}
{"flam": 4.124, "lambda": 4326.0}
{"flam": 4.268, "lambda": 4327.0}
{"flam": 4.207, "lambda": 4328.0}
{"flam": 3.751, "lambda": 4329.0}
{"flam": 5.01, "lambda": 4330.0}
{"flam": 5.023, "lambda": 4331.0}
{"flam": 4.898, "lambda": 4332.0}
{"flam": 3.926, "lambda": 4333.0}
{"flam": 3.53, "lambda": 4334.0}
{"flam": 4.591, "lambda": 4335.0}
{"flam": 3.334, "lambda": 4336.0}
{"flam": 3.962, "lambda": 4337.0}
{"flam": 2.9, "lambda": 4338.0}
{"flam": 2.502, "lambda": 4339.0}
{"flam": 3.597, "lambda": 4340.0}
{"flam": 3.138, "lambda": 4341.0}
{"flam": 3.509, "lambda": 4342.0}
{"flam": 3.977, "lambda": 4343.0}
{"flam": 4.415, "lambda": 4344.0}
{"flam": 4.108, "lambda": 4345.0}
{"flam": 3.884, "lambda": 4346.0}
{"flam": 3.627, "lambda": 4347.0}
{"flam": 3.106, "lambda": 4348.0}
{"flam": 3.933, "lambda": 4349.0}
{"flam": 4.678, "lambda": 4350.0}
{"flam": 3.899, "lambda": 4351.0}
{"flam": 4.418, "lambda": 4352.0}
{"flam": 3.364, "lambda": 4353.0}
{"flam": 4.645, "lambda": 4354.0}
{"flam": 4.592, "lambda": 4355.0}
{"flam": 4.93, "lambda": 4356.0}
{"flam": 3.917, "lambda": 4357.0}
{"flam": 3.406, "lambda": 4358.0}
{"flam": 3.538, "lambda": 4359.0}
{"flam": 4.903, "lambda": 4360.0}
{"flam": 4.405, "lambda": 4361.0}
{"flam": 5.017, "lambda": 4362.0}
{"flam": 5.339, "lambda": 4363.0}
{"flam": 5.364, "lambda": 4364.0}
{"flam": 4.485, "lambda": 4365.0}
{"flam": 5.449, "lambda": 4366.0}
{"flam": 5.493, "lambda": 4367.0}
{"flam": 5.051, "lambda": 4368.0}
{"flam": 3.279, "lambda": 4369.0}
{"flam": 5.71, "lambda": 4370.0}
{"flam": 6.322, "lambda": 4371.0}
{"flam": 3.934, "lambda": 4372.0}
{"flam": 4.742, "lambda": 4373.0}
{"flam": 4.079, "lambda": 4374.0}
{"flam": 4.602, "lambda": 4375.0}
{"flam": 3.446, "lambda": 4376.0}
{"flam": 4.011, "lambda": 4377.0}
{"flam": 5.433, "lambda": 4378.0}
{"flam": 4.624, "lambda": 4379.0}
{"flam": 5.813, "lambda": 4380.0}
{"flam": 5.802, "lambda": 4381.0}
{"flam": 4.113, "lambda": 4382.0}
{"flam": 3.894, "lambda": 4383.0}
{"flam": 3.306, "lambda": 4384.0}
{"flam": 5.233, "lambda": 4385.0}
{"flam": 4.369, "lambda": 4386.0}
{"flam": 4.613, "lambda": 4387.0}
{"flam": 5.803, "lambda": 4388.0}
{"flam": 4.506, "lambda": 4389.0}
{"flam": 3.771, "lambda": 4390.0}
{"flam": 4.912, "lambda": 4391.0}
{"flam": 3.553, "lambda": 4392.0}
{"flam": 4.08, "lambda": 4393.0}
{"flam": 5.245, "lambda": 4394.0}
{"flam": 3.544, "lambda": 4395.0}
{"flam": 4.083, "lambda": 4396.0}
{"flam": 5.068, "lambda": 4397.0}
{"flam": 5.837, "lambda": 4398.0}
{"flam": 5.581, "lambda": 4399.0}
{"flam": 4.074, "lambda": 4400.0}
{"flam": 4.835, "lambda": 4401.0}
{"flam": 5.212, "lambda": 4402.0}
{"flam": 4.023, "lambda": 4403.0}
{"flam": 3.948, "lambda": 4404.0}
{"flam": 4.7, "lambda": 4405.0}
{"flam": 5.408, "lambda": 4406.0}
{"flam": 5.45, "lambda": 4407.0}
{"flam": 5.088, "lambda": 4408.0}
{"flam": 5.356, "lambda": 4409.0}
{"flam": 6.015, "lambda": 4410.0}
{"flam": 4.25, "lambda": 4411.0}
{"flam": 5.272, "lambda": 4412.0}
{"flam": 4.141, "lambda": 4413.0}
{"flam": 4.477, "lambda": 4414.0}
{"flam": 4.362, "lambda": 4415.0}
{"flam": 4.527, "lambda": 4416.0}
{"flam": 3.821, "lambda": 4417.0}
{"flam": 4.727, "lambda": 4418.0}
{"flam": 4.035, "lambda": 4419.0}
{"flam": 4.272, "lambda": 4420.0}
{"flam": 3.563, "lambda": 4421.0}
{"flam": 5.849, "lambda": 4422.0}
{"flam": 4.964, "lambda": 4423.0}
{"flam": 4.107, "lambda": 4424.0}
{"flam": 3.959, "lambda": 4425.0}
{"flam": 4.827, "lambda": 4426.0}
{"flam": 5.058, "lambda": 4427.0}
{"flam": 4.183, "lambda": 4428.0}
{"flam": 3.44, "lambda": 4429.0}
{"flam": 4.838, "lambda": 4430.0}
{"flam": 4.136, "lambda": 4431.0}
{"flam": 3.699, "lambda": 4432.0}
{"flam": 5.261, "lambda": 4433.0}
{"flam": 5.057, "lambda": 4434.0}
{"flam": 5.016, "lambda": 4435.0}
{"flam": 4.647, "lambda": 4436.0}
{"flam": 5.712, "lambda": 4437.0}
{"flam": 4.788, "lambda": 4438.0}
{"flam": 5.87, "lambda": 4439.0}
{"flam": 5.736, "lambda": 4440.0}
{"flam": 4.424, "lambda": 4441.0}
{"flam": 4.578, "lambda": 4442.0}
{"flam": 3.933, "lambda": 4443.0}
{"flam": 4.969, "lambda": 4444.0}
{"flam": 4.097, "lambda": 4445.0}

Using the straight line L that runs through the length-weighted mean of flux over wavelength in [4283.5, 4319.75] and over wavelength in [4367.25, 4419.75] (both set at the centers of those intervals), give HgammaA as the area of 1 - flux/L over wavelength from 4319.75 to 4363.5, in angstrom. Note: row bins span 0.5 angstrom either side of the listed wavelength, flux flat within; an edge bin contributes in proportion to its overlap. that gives 3.2 angstrom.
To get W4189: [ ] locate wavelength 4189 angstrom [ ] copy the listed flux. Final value 5.517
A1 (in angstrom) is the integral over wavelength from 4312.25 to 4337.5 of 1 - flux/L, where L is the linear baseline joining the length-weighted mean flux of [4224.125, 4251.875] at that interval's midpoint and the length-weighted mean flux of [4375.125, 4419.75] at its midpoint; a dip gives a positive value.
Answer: 2.4 angstrom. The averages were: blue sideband 4.76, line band 4.25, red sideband 4.64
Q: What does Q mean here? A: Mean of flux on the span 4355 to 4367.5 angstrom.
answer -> 4.68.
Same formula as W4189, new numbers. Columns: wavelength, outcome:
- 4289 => 4.502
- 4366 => 5.449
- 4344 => 4.415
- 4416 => 4.527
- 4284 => 5.079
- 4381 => 5.802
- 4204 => 4.165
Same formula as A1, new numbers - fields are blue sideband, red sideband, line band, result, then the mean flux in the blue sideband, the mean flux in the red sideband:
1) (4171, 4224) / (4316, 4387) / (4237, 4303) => -2.0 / 4.6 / 4.31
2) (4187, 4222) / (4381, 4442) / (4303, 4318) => 2.3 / 4.54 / 4.65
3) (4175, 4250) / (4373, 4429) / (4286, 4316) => 3.6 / 4.65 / 4.61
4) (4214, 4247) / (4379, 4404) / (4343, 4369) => 1.5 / 4.72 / 4.62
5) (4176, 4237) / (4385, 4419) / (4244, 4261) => 0.6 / 4.65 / 4.68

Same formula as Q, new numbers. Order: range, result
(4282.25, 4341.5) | 4.15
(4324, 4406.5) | 4.37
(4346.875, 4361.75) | 4.12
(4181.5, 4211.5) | 4.5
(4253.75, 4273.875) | 4.55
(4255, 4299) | 4.66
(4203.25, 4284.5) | 4.7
